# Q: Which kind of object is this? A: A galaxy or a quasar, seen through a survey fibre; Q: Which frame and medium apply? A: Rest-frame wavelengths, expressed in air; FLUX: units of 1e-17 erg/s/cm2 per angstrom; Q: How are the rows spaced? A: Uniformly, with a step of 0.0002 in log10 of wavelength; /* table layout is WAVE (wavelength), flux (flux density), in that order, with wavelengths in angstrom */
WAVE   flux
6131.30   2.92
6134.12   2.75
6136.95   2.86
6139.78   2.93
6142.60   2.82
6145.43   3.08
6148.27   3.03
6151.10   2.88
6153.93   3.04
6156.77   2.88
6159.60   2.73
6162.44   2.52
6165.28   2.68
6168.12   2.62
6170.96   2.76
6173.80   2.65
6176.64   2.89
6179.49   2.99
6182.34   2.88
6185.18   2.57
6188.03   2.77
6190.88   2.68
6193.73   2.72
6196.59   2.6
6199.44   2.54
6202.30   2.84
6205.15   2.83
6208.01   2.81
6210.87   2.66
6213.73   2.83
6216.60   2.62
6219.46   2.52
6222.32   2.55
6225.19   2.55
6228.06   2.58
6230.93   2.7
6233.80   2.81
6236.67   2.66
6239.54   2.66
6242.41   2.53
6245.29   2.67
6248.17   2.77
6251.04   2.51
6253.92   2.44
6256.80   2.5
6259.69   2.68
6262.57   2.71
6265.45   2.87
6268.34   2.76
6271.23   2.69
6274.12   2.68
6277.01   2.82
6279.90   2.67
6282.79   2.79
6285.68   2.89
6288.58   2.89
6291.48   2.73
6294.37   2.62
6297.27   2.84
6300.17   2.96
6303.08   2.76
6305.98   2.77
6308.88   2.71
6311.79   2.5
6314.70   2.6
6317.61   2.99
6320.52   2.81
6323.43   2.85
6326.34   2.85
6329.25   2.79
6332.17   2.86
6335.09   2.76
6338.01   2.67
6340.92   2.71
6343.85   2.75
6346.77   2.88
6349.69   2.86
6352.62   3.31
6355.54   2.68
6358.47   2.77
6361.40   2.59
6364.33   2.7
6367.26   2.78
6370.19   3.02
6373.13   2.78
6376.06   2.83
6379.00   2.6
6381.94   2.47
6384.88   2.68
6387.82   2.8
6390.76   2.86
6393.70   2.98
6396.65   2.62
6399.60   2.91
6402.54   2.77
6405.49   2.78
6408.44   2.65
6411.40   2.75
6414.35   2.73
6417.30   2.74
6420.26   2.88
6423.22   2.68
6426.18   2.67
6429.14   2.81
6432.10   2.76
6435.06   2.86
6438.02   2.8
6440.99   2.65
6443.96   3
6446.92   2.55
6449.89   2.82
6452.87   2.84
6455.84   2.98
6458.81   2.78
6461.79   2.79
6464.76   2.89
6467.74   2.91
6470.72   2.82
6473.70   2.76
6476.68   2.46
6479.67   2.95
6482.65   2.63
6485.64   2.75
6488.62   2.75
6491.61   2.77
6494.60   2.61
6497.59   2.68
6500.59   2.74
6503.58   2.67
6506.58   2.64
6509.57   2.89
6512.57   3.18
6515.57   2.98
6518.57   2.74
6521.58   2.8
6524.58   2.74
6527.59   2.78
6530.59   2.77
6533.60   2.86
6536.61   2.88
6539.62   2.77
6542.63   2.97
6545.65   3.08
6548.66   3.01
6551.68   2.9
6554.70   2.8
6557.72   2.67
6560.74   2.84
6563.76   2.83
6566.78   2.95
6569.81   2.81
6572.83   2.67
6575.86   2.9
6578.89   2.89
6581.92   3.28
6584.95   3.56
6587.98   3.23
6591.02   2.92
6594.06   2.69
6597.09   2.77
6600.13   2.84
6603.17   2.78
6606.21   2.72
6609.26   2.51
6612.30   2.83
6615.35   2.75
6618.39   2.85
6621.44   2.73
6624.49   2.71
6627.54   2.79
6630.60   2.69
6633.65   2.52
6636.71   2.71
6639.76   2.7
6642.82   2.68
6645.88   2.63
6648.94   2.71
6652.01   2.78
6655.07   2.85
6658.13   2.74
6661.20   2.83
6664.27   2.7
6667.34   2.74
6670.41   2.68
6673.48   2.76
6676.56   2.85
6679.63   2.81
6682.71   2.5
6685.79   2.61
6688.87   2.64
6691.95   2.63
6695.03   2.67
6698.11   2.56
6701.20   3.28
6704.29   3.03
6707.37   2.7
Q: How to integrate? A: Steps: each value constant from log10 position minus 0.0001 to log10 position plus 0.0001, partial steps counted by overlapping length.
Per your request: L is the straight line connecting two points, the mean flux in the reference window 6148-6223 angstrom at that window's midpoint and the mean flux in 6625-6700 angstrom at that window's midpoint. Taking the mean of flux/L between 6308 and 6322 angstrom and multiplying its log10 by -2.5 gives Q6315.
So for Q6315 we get 0.004 mag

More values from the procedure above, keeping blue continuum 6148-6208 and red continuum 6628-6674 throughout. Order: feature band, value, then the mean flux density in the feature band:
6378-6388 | 0.05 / 2.62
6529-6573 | -0.05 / 2.86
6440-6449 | 0.00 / 2.75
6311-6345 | -0.01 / 2.77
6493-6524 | -0.02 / 2.79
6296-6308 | -0.03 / 2.83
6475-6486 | 0.02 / 2.69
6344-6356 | -0.07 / 2.94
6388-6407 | -0.03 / 2.82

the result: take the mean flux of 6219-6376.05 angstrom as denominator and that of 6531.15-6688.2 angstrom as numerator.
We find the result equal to 1.02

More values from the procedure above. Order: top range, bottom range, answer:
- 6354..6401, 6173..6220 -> 1.01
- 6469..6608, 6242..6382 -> 1.03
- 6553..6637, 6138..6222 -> 1.02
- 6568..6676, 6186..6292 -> 1.04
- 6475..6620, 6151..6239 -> 1.04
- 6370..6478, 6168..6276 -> 1.03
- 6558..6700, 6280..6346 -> 1.00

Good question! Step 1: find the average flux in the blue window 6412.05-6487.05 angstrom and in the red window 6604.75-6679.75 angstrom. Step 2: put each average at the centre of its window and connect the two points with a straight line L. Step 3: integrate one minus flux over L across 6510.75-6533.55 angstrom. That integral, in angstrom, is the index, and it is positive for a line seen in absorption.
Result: -0.8 angstrom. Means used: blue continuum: 2.78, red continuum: 2.73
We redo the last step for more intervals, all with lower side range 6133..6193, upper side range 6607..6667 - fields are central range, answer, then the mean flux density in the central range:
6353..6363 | 0.09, 2.75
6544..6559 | -0.87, 2.89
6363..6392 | 0.19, 2.75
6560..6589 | -2.79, 3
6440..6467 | -0.60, 2.82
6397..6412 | 0.02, 2.76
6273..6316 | 0.54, 2.75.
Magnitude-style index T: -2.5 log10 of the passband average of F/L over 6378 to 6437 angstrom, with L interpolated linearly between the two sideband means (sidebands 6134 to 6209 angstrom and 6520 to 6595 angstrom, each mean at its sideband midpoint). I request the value 0.042 mag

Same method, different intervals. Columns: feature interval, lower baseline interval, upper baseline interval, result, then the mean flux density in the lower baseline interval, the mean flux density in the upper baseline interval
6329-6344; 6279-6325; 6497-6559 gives 0.01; 2.78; 2.84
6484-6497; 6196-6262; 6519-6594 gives 0.05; 2.65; 2.91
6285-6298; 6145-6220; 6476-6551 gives 0.00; 2.76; 2.81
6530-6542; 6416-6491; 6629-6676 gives -0.03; 2.78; 2.72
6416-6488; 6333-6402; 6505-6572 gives 0.01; 2.78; 2.86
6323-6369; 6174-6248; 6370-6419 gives -0.02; 2.7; 2.76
